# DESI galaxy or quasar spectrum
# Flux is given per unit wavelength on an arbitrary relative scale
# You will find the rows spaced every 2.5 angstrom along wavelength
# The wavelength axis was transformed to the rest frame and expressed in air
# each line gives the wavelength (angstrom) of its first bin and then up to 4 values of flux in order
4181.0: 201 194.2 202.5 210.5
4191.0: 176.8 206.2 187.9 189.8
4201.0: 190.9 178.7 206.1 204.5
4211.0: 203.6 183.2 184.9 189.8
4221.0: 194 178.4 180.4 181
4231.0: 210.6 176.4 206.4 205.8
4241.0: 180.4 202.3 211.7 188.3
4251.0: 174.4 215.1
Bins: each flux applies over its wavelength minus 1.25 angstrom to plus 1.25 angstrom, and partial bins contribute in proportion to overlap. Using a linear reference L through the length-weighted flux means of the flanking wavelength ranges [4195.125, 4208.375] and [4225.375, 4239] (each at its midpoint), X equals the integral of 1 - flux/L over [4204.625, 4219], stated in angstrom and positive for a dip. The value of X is -0.2 angstrom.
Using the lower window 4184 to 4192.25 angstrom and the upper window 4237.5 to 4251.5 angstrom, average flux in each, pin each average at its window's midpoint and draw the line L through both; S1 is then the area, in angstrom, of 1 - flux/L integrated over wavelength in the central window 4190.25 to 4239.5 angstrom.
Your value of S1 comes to 0.9 angstrom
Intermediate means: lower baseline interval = 196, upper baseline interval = 195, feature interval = 192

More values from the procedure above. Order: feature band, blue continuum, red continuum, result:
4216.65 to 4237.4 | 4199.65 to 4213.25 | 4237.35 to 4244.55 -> 0.66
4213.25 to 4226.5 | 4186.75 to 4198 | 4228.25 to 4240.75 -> 0.69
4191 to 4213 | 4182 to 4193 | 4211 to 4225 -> -0.24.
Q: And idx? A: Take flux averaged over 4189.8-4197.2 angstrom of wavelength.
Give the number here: 190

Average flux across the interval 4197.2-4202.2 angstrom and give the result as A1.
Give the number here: 190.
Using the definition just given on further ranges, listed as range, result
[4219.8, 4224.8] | 186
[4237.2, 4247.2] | 200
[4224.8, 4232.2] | 191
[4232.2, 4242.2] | 192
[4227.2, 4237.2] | 193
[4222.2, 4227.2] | 180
